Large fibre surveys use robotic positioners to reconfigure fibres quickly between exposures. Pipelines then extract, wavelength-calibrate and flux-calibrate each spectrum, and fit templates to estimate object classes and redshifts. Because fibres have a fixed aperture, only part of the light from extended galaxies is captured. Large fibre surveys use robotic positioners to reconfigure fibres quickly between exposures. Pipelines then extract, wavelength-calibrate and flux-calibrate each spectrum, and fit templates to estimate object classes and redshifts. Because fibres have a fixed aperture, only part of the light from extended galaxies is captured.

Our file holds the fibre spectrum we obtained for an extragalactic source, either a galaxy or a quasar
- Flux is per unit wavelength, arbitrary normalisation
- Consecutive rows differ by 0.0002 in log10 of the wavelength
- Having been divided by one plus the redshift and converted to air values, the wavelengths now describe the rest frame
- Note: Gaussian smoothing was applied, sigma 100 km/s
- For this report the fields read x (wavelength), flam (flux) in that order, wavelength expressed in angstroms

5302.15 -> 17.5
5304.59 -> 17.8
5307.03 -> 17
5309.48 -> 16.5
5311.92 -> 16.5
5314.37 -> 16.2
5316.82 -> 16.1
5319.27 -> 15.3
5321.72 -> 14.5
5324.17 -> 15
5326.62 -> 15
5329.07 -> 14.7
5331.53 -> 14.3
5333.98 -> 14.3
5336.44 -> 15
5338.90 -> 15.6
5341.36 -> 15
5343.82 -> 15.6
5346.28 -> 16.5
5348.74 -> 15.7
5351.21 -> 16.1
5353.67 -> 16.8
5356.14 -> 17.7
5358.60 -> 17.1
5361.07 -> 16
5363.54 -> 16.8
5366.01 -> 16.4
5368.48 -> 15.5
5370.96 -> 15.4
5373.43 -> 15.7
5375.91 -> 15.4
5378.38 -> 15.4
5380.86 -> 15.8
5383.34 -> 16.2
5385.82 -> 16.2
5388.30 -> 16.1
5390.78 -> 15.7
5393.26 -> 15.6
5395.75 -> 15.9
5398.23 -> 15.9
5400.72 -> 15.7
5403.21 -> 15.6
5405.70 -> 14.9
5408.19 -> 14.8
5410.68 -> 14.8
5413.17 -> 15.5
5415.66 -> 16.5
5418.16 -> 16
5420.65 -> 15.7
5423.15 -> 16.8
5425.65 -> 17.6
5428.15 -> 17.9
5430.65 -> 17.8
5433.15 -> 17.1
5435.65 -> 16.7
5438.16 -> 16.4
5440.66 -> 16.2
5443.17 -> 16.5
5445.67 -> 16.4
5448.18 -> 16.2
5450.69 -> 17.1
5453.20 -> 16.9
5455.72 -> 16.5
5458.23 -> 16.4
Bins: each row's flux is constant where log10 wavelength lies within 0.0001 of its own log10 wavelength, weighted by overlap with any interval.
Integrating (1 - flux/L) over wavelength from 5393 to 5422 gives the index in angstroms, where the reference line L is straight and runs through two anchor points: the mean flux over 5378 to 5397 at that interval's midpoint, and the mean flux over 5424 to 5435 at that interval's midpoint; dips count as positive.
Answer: 1.9 angstroms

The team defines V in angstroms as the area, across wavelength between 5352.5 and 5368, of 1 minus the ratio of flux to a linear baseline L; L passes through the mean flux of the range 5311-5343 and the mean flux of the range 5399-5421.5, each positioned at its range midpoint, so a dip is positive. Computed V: -1.4 angstroms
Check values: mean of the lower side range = 15.2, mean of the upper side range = 15.5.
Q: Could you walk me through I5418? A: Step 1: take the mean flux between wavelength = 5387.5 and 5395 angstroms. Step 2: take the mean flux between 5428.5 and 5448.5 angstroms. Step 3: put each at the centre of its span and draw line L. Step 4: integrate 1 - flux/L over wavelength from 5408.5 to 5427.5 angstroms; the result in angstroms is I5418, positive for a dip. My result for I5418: 0.2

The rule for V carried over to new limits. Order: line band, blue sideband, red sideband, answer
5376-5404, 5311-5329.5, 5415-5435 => 1.0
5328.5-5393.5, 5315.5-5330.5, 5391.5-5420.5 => -2.1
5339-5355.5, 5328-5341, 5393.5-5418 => -1.2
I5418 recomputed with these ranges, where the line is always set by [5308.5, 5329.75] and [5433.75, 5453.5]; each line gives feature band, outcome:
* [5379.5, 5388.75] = 0.0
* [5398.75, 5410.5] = 0.7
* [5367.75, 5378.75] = 0.3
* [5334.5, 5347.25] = 0.2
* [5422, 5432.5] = -0.7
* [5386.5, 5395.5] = 0.2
